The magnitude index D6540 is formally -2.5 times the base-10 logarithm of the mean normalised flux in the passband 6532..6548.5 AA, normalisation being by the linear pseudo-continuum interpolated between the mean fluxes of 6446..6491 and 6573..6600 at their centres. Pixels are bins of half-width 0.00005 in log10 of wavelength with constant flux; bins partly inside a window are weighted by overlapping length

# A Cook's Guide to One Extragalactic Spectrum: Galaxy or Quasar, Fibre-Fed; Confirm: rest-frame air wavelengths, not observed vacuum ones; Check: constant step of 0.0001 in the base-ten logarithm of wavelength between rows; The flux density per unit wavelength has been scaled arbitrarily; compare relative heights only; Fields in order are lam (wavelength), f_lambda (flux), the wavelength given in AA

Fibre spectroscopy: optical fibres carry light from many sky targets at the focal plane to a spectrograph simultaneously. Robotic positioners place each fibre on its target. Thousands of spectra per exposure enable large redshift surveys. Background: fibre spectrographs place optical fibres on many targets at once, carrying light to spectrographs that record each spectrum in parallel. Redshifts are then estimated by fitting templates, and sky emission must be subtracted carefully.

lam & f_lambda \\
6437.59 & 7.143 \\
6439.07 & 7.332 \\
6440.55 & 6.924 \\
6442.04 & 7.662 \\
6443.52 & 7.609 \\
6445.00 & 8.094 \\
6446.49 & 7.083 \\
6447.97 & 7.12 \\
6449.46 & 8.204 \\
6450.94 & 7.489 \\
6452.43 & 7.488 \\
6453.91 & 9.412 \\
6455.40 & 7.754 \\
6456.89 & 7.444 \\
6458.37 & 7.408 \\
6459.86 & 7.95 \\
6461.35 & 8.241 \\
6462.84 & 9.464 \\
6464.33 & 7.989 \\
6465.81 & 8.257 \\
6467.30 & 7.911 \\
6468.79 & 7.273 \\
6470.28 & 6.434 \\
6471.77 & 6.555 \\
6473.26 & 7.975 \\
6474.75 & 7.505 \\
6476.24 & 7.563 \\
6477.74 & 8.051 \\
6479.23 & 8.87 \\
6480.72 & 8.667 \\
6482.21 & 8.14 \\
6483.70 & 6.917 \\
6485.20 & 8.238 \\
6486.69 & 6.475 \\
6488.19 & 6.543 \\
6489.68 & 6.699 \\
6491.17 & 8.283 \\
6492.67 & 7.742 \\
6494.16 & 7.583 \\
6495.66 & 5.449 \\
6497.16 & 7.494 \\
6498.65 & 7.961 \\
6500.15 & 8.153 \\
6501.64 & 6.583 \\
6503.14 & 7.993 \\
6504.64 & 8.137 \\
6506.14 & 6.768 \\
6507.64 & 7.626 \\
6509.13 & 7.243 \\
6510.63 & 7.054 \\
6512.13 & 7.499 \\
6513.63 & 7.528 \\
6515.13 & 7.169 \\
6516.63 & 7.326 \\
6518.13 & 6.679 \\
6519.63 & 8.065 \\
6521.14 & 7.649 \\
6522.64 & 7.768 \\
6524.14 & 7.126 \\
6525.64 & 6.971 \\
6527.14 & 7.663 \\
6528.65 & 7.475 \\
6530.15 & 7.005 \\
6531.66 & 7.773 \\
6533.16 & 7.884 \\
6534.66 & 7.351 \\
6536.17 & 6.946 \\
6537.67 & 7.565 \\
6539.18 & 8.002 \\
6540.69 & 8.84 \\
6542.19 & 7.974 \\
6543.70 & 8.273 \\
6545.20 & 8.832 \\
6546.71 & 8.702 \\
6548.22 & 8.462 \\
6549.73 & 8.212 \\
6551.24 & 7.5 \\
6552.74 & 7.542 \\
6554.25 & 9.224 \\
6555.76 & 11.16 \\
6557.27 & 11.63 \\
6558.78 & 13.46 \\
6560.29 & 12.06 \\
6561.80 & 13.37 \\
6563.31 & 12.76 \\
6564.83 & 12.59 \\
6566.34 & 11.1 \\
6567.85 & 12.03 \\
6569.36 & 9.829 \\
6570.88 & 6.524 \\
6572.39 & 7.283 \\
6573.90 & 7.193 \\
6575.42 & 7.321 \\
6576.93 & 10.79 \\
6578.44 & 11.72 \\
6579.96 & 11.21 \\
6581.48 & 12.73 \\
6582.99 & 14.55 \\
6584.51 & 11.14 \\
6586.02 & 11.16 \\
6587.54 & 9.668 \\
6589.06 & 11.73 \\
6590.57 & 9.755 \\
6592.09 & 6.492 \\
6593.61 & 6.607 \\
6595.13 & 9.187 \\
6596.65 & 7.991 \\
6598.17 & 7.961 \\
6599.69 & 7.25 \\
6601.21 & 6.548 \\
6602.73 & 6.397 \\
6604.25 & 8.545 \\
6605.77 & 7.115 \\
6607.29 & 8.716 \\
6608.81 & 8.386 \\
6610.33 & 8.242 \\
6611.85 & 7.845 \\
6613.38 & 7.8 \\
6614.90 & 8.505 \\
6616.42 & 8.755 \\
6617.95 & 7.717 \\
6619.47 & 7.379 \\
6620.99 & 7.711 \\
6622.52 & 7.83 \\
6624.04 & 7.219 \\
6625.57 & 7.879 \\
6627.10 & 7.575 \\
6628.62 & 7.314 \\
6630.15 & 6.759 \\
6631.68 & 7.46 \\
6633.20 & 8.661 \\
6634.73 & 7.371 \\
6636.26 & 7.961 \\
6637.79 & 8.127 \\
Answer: 0.11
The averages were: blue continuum 7.72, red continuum 9.72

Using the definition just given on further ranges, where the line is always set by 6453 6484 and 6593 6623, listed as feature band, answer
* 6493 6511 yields 0.076 mag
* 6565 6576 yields -0.146 mag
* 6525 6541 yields 0.045 mag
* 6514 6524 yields 0.065 mag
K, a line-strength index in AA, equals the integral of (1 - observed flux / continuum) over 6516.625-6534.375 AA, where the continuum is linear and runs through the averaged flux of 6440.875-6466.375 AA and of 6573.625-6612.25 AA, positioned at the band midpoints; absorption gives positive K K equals 2.2 AA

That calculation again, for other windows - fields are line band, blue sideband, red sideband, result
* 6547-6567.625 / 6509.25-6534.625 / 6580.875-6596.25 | -4.0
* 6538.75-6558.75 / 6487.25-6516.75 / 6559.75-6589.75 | 1.3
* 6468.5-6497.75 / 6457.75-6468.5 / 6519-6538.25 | 1.9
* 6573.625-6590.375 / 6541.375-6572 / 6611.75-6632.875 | -3.3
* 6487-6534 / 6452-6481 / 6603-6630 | 3.1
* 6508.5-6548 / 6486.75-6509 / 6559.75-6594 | 4.1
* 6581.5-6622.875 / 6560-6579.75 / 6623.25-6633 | 0.6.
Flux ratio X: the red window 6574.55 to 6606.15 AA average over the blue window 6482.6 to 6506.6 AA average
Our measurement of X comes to 1.27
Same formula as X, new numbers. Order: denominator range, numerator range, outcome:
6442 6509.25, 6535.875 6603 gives 1.25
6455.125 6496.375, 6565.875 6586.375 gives 1.35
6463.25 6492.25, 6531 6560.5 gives 1.16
